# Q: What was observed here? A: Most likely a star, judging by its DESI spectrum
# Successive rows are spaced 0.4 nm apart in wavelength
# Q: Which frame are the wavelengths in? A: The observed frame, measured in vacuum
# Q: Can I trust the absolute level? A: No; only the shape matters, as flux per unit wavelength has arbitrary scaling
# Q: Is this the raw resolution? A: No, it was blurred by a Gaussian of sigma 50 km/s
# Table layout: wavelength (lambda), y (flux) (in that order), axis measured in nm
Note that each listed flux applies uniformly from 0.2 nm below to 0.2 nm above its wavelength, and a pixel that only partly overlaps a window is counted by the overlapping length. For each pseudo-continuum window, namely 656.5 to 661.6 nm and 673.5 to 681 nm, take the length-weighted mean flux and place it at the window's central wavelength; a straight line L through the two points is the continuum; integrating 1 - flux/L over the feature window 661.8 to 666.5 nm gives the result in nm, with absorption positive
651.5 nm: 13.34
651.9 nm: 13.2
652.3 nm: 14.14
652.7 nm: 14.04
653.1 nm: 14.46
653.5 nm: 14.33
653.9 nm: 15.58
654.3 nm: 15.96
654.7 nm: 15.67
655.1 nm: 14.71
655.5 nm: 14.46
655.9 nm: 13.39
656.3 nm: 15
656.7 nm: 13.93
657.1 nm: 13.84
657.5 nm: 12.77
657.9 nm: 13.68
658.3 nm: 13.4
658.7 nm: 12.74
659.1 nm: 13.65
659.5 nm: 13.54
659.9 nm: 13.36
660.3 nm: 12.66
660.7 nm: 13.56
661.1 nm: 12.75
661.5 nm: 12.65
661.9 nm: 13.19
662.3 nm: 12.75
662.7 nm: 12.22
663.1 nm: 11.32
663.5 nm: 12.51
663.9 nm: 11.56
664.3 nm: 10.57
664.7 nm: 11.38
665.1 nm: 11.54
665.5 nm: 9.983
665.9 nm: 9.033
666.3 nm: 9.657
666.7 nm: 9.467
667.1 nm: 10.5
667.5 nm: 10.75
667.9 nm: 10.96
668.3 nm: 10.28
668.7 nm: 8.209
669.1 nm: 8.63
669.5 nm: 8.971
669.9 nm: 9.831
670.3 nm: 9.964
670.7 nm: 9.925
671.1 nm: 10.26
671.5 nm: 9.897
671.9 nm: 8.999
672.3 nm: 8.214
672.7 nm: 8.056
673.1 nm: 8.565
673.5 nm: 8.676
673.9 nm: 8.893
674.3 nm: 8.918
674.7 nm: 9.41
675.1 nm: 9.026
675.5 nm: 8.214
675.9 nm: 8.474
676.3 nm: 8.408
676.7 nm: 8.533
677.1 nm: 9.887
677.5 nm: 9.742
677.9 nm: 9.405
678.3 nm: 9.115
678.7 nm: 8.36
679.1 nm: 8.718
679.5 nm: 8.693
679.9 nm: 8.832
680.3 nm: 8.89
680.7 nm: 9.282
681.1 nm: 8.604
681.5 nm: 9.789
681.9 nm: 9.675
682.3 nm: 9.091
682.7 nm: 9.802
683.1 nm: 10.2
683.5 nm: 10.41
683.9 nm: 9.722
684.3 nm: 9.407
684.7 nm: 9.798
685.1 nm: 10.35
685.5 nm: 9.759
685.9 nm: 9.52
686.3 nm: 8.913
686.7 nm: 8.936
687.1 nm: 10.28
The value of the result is 0.32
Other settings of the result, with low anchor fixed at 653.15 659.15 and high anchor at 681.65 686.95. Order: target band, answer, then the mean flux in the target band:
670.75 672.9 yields 0.47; 9.14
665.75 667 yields 0.31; 9.49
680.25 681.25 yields 0.13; 8.95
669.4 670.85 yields 0.27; 9.71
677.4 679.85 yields 0.38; 8.96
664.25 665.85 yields 0.26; 10.7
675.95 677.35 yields 0.25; 8.92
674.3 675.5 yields 0.23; 9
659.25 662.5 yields 0.10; 13.1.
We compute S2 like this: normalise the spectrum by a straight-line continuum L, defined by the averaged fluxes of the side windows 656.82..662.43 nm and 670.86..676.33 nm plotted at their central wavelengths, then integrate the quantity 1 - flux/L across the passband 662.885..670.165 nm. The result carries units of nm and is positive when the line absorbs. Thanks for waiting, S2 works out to 0.52 nm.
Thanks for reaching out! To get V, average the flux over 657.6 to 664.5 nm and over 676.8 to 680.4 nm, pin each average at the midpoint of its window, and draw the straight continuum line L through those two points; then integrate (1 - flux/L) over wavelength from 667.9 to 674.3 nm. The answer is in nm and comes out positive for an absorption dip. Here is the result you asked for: 0.85 nm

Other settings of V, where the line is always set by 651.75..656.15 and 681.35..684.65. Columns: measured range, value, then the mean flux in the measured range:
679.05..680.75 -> 0.233 nm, 8.86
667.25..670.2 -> 0.594 nm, 9.69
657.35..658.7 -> 0.065 nm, 13.2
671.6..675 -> 0.778 nm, 8.76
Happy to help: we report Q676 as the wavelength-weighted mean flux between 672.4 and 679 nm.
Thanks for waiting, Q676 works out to 8.84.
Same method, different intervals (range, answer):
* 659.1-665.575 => 12.3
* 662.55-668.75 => 10.7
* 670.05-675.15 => 9.15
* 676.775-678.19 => 9.54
